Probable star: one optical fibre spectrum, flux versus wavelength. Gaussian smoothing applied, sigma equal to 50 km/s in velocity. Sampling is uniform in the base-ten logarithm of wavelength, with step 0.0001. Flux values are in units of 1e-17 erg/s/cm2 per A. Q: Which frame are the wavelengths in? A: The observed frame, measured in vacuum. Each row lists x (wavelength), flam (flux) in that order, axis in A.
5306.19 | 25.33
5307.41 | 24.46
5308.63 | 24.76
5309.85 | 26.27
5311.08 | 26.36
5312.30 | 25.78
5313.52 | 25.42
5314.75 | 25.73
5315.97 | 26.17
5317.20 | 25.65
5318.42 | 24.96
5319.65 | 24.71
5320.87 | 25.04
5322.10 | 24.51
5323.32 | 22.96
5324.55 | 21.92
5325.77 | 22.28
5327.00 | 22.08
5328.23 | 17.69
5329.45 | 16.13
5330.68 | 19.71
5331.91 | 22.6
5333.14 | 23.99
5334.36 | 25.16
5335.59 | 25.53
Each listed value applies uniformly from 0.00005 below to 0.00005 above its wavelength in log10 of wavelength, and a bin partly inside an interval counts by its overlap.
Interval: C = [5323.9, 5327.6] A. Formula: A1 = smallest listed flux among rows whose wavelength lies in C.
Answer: 21.92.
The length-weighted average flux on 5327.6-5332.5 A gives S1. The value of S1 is 19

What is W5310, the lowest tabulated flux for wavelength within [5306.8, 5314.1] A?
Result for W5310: 24.46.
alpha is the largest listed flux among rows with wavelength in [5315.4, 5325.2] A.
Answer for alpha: 26.17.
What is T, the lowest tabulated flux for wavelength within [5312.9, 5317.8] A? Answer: 25.42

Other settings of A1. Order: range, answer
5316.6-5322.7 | 24.51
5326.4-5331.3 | 16.13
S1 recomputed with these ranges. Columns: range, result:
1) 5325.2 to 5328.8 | 20.7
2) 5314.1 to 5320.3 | 25.4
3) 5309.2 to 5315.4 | 25.9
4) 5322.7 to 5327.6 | 22.3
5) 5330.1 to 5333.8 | 22.2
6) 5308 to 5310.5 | 25.5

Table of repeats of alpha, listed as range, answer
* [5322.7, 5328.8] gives 22.96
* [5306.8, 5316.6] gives 26.36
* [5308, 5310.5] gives 26.27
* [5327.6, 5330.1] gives 17.69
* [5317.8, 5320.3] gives 24.96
